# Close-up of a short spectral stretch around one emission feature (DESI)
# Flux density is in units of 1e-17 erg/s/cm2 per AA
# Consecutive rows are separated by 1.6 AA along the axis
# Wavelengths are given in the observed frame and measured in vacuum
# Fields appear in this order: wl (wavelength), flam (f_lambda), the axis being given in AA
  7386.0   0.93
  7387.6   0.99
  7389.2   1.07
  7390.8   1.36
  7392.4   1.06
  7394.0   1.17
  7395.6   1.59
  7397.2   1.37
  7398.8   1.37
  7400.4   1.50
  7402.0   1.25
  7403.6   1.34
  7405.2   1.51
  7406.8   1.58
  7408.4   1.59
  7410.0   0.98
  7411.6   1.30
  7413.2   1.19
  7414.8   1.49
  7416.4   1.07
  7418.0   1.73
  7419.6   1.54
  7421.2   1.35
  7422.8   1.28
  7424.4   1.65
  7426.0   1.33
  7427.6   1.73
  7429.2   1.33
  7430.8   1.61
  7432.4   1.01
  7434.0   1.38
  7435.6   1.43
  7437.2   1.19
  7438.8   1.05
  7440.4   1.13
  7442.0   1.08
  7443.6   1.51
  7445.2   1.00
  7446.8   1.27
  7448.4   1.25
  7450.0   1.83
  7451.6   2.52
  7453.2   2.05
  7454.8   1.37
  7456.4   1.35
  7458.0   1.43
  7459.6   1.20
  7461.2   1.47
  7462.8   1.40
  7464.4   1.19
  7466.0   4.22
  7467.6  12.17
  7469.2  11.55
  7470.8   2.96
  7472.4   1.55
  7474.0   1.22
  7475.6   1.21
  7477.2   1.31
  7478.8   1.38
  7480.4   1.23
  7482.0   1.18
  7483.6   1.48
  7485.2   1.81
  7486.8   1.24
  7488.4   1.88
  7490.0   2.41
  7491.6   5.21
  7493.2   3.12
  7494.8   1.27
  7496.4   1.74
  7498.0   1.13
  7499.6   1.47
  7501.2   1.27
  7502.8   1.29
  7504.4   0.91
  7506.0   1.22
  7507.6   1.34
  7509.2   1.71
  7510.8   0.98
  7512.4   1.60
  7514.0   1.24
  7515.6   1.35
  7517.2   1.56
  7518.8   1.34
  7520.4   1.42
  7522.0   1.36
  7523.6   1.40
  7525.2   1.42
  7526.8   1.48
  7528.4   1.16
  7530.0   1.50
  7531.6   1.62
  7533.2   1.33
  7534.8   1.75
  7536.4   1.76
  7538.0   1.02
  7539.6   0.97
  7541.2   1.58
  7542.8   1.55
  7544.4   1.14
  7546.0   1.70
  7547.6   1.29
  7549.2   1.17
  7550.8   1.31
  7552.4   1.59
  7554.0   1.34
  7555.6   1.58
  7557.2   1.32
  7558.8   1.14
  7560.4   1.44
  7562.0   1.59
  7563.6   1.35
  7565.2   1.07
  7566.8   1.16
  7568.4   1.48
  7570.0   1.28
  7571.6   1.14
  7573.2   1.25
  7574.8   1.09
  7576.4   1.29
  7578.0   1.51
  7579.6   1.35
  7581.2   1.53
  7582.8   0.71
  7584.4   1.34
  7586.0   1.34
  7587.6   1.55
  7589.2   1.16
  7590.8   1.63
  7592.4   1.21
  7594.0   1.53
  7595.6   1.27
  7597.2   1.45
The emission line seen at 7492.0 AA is [N II] 6583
